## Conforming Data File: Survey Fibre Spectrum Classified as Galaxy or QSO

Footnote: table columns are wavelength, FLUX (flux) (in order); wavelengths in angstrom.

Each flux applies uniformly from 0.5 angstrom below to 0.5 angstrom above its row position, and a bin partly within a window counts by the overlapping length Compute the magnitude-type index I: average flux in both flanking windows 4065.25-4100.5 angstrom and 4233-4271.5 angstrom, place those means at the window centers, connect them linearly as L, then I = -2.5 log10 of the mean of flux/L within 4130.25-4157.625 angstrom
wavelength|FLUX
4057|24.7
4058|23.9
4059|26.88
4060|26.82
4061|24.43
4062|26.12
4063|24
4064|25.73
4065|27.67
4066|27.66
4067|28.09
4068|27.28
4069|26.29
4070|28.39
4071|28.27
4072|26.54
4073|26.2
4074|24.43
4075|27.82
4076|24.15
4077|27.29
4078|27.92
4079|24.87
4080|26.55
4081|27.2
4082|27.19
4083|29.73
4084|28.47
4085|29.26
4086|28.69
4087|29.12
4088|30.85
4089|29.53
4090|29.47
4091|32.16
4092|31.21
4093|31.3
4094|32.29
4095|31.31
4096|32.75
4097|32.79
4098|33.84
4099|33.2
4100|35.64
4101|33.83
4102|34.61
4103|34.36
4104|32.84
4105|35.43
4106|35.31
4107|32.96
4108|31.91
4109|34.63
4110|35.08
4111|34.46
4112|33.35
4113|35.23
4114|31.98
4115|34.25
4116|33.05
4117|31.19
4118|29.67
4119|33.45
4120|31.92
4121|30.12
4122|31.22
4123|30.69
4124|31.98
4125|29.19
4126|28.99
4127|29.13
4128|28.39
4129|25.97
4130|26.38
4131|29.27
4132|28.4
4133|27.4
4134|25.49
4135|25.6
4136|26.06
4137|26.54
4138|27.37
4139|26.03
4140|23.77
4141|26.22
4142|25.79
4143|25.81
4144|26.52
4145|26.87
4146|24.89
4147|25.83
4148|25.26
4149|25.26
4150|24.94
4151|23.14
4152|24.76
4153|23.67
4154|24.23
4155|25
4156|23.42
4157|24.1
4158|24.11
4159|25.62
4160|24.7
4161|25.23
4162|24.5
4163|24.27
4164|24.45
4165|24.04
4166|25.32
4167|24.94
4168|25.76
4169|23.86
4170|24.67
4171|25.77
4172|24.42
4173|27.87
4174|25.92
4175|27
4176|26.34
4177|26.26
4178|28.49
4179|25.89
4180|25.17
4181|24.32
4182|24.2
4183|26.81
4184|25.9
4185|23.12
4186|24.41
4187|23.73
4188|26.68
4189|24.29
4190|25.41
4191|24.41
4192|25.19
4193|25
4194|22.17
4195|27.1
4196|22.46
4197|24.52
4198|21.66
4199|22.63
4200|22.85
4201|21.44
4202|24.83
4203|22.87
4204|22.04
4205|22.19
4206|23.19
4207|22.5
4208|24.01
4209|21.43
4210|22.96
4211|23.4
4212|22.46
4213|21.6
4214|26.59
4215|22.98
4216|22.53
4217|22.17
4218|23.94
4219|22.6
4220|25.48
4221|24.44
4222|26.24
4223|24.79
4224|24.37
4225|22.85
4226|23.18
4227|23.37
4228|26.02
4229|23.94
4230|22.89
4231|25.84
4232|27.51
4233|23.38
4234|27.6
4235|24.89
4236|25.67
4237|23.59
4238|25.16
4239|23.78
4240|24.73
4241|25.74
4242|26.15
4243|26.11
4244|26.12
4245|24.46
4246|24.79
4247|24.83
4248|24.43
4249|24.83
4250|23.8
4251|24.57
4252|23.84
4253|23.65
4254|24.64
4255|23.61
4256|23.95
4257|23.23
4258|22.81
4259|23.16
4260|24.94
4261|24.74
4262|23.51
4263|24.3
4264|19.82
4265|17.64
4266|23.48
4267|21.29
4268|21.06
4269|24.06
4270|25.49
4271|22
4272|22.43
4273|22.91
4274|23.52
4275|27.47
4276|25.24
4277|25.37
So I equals 0.07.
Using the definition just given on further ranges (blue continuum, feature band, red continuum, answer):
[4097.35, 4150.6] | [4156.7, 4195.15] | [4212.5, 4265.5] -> 0.090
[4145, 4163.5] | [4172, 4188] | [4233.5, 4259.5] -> -0.044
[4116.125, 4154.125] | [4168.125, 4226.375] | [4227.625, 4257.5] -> 0.071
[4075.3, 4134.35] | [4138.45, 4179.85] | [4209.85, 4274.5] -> 0.116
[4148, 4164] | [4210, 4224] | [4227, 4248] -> 0.052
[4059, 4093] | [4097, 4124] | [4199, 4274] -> -0.233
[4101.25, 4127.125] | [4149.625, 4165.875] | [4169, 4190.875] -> 0.145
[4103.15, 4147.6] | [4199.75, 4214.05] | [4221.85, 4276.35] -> 0.142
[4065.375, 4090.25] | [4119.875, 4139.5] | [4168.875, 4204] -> -0.078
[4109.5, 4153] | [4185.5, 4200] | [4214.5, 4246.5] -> 0.081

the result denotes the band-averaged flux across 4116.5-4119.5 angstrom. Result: 31.4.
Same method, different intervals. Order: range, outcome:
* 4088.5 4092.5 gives 30.6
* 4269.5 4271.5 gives 23.7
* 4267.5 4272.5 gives 23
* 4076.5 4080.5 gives 26.7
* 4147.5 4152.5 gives 24.7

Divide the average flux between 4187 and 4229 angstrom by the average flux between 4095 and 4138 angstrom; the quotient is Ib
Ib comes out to 0.76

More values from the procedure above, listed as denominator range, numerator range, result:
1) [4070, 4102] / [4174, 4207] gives 0.83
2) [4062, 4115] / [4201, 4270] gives 0.79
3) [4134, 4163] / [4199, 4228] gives 0.93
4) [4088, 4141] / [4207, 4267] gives 0.78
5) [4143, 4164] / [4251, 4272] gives 0.93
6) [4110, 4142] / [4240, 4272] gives 0.81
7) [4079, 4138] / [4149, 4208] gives 0.80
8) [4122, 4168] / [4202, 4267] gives 0.92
